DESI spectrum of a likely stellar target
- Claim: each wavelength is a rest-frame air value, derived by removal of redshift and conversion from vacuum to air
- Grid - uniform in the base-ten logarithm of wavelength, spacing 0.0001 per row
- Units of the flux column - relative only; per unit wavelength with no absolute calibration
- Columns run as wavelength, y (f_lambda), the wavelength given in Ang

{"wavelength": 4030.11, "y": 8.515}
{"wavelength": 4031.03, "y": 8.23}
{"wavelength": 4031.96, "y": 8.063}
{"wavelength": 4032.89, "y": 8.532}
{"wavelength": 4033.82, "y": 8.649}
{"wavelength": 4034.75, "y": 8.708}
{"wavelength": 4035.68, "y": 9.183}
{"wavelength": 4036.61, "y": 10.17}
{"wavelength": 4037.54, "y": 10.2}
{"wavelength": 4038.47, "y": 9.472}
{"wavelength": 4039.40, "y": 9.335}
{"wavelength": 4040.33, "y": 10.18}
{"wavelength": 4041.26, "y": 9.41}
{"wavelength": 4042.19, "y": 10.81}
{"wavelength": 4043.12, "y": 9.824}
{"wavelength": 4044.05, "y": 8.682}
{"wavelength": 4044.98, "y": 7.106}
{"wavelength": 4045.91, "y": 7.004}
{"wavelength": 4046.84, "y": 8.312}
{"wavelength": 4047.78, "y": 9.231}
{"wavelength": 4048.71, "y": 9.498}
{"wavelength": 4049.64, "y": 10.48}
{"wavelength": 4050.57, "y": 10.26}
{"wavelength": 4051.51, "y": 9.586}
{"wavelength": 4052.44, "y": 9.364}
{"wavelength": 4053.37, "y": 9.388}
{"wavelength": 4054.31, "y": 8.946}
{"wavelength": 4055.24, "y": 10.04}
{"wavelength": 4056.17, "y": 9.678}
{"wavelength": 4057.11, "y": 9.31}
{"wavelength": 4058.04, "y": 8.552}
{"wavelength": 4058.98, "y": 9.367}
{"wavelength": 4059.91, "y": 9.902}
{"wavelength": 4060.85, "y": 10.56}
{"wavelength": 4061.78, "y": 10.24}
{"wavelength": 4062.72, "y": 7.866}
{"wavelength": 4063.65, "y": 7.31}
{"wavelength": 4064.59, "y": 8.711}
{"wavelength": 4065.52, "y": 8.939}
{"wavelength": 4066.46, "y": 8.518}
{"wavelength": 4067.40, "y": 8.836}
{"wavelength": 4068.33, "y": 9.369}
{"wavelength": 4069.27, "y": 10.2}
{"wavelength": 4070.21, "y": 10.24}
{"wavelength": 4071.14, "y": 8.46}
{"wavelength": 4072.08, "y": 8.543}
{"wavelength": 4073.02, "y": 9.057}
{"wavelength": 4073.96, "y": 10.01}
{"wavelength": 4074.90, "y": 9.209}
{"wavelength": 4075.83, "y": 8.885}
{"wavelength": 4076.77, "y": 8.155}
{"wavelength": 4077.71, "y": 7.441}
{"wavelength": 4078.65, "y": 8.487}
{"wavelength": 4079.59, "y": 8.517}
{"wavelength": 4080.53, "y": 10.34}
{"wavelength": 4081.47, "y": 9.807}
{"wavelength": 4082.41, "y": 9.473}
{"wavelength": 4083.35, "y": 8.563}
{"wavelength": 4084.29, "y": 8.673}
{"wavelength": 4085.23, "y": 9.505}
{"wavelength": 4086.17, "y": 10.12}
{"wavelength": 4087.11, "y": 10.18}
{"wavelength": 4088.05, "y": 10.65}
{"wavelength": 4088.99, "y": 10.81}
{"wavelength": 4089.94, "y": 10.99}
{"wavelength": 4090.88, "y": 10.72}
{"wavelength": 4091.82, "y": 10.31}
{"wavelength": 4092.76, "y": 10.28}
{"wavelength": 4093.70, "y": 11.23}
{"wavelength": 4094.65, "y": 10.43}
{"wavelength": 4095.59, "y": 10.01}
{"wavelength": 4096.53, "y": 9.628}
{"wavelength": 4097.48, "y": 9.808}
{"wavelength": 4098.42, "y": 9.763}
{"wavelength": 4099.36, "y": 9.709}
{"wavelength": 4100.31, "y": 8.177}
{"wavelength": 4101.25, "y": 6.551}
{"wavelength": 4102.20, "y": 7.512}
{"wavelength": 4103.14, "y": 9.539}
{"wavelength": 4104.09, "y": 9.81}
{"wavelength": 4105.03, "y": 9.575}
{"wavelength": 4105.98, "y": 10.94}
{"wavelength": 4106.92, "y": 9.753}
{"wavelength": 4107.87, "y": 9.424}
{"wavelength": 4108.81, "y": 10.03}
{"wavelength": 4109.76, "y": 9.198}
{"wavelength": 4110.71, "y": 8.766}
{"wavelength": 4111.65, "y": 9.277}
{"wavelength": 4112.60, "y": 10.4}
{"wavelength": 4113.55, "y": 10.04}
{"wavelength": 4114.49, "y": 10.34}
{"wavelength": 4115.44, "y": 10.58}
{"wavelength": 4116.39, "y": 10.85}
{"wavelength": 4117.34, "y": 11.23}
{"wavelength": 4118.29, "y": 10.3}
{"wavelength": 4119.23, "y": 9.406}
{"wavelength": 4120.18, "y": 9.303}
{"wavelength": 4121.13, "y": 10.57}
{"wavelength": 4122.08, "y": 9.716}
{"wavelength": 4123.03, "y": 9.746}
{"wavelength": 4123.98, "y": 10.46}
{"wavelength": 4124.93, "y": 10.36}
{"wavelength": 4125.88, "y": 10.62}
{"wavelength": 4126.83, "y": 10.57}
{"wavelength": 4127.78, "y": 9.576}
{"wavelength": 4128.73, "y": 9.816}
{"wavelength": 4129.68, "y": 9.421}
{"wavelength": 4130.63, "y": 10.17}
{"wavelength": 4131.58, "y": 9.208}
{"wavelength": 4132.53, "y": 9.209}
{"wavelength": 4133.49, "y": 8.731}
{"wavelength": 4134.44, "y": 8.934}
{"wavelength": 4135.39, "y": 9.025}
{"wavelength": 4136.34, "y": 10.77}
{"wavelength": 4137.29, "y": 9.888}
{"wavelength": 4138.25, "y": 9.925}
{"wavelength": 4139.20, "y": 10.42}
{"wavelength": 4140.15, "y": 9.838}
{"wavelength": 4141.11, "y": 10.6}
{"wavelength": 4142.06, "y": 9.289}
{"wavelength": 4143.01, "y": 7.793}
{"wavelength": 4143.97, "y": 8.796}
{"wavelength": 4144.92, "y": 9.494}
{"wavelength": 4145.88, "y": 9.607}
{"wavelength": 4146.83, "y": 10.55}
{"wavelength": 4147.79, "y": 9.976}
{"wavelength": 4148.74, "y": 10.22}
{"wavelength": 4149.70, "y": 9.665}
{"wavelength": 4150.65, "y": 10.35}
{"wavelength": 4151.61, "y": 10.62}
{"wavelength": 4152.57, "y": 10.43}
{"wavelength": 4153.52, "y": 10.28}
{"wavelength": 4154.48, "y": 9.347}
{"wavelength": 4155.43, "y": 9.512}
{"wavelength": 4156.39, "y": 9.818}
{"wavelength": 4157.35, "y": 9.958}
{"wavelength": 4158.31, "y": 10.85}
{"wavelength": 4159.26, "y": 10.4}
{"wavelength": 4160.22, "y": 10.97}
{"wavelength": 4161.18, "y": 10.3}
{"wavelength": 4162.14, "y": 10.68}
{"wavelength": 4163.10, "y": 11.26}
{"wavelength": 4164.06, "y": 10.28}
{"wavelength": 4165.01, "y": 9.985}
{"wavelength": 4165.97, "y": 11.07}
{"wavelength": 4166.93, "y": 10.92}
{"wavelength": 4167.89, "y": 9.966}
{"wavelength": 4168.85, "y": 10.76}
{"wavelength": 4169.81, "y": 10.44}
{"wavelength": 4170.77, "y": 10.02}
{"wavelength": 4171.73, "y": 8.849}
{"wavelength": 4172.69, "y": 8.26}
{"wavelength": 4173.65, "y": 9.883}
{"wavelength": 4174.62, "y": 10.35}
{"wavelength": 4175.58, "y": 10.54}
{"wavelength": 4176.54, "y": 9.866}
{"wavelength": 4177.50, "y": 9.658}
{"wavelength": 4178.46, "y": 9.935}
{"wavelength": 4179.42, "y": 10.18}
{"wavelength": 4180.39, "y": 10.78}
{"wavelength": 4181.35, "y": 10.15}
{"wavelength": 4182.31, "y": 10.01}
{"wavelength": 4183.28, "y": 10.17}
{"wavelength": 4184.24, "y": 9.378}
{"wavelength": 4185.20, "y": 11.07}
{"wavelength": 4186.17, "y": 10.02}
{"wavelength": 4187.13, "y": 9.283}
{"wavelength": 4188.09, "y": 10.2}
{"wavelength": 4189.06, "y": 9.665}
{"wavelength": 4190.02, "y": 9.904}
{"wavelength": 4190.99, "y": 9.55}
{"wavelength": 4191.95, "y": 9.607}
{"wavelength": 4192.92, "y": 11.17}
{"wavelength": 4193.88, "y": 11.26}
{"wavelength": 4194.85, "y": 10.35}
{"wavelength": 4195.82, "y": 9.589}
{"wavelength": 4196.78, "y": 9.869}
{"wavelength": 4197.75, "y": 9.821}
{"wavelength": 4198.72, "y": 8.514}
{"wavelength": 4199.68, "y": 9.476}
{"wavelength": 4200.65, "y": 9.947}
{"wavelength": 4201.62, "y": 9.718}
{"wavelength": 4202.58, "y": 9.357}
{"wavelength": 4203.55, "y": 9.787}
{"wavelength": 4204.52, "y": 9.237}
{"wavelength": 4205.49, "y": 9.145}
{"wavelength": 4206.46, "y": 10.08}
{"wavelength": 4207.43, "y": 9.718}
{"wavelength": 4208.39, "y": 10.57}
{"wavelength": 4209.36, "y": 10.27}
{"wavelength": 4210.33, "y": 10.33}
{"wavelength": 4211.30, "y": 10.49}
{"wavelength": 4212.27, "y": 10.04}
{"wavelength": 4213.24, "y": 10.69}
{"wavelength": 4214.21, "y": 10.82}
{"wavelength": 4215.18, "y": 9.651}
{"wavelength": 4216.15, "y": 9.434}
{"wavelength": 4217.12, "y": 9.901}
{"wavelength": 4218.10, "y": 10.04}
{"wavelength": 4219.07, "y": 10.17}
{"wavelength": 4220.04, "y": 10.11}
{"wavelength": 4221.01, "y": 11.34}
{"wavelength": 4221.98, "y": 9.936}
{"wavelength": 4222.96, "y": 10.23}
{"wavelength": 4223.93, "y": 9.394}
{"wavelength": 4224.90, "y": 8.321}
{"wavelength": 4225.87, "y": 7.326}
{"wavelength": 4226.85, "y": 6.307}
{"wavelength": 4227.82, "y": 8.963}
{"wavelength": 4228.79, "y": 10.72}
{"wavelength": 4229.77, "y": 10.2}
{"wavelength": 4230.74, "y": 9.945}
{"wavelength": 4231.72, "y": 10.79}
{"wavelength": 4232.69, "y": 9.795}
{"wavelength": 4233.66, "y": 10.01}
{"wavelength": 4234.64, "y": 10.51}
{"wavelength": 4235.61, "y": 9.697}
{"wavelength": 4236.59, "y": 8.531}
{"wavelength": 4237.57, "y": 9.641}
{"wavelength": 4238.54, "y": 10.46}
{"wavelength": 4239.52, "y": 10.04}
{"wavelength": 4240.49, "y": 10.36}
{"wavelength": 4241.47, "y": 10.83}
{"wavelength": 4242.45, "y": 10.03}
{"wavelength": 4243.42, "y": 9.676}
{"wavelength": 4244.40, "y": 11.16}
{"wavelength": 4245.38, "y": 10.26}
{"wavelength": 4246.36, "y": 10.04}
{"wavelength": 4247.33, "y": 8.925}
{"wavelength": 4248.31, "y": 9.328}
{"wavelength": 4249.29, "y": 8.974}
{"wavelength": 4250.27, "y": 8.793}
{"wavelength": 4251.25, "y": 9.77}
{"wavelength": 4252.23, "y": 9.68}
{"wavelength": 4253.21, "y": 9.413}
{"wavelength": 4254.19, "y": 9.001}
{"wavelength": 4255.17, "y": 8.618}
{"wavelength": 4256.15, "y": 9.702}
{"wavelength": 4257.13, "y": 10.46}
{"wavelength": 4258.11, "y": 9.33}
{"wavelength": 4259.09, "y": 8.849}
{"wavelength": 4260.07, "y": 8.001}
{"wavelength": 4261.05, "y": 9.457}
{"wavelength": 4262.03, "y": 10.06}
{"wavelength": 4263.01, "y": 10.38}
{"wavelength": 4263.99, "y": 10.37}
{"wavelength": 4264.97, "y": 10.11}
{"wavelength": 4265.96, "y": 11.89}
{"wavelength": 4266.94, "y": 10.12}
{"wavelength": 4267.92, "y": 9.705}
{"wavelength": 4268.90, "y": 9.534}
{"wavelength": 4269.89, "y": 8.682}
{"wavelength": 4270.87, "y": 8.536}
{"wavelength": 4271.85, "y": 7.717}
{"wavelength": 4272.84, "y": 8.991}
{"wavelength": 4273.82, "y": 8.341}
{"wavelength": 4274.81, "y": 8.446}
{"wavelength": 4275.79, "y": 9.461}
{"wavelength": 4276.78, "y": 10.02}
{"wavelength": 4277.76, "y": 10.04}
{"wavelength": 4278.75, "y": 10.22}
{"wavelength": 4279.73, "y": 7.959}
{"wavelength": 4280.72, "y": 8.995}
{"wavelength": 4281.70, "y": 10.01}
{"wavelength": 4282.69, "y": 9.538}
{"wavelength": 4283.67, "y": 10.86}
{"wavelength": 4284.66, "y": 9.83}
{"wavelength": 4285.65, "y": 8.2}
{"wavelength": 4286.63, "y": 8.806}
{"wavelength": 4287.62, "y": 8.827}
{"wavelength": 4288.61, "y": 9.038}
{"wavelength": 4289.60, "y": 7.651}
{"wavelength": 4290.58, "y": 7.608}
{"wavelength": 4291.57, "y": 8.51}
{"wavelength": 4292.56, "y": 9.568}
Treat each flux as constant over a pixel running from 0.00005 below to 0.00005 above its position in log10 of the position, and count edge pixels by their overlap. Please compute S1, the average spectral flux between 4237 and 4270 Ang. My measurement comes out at 9.76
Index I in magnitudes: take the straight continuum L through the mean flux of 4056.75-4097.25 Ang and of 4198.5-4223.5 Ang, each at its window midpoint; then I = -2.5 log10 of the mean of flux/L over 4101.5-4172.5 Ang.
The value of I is -0.03 mag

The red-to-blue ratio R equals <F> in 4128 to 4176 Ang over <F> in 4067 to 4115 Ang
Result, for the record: 1.04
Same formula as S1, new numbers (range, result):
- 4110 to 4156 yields 9.87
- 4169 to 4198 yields 10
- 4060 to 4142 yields 9.62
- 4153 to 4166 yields 10.3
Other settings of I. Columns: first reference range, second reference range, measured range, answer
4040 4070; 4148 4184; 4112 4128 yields -0.05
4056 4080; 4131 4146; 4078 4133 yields -0.06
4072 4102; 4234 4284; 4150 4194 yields -0.07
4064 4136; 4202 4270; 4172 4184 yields -0.03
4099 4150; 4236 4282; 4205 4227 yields -0.02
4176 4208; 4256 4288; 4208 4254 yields -0.02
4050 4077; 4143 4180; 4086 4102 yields -0.05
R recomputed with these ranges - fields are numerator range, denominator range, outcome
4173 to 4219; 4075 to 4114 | 1.05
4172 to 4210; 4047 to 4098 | 1.04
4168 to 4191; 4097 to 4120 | 1.04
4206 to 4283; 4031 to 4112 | 1.03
